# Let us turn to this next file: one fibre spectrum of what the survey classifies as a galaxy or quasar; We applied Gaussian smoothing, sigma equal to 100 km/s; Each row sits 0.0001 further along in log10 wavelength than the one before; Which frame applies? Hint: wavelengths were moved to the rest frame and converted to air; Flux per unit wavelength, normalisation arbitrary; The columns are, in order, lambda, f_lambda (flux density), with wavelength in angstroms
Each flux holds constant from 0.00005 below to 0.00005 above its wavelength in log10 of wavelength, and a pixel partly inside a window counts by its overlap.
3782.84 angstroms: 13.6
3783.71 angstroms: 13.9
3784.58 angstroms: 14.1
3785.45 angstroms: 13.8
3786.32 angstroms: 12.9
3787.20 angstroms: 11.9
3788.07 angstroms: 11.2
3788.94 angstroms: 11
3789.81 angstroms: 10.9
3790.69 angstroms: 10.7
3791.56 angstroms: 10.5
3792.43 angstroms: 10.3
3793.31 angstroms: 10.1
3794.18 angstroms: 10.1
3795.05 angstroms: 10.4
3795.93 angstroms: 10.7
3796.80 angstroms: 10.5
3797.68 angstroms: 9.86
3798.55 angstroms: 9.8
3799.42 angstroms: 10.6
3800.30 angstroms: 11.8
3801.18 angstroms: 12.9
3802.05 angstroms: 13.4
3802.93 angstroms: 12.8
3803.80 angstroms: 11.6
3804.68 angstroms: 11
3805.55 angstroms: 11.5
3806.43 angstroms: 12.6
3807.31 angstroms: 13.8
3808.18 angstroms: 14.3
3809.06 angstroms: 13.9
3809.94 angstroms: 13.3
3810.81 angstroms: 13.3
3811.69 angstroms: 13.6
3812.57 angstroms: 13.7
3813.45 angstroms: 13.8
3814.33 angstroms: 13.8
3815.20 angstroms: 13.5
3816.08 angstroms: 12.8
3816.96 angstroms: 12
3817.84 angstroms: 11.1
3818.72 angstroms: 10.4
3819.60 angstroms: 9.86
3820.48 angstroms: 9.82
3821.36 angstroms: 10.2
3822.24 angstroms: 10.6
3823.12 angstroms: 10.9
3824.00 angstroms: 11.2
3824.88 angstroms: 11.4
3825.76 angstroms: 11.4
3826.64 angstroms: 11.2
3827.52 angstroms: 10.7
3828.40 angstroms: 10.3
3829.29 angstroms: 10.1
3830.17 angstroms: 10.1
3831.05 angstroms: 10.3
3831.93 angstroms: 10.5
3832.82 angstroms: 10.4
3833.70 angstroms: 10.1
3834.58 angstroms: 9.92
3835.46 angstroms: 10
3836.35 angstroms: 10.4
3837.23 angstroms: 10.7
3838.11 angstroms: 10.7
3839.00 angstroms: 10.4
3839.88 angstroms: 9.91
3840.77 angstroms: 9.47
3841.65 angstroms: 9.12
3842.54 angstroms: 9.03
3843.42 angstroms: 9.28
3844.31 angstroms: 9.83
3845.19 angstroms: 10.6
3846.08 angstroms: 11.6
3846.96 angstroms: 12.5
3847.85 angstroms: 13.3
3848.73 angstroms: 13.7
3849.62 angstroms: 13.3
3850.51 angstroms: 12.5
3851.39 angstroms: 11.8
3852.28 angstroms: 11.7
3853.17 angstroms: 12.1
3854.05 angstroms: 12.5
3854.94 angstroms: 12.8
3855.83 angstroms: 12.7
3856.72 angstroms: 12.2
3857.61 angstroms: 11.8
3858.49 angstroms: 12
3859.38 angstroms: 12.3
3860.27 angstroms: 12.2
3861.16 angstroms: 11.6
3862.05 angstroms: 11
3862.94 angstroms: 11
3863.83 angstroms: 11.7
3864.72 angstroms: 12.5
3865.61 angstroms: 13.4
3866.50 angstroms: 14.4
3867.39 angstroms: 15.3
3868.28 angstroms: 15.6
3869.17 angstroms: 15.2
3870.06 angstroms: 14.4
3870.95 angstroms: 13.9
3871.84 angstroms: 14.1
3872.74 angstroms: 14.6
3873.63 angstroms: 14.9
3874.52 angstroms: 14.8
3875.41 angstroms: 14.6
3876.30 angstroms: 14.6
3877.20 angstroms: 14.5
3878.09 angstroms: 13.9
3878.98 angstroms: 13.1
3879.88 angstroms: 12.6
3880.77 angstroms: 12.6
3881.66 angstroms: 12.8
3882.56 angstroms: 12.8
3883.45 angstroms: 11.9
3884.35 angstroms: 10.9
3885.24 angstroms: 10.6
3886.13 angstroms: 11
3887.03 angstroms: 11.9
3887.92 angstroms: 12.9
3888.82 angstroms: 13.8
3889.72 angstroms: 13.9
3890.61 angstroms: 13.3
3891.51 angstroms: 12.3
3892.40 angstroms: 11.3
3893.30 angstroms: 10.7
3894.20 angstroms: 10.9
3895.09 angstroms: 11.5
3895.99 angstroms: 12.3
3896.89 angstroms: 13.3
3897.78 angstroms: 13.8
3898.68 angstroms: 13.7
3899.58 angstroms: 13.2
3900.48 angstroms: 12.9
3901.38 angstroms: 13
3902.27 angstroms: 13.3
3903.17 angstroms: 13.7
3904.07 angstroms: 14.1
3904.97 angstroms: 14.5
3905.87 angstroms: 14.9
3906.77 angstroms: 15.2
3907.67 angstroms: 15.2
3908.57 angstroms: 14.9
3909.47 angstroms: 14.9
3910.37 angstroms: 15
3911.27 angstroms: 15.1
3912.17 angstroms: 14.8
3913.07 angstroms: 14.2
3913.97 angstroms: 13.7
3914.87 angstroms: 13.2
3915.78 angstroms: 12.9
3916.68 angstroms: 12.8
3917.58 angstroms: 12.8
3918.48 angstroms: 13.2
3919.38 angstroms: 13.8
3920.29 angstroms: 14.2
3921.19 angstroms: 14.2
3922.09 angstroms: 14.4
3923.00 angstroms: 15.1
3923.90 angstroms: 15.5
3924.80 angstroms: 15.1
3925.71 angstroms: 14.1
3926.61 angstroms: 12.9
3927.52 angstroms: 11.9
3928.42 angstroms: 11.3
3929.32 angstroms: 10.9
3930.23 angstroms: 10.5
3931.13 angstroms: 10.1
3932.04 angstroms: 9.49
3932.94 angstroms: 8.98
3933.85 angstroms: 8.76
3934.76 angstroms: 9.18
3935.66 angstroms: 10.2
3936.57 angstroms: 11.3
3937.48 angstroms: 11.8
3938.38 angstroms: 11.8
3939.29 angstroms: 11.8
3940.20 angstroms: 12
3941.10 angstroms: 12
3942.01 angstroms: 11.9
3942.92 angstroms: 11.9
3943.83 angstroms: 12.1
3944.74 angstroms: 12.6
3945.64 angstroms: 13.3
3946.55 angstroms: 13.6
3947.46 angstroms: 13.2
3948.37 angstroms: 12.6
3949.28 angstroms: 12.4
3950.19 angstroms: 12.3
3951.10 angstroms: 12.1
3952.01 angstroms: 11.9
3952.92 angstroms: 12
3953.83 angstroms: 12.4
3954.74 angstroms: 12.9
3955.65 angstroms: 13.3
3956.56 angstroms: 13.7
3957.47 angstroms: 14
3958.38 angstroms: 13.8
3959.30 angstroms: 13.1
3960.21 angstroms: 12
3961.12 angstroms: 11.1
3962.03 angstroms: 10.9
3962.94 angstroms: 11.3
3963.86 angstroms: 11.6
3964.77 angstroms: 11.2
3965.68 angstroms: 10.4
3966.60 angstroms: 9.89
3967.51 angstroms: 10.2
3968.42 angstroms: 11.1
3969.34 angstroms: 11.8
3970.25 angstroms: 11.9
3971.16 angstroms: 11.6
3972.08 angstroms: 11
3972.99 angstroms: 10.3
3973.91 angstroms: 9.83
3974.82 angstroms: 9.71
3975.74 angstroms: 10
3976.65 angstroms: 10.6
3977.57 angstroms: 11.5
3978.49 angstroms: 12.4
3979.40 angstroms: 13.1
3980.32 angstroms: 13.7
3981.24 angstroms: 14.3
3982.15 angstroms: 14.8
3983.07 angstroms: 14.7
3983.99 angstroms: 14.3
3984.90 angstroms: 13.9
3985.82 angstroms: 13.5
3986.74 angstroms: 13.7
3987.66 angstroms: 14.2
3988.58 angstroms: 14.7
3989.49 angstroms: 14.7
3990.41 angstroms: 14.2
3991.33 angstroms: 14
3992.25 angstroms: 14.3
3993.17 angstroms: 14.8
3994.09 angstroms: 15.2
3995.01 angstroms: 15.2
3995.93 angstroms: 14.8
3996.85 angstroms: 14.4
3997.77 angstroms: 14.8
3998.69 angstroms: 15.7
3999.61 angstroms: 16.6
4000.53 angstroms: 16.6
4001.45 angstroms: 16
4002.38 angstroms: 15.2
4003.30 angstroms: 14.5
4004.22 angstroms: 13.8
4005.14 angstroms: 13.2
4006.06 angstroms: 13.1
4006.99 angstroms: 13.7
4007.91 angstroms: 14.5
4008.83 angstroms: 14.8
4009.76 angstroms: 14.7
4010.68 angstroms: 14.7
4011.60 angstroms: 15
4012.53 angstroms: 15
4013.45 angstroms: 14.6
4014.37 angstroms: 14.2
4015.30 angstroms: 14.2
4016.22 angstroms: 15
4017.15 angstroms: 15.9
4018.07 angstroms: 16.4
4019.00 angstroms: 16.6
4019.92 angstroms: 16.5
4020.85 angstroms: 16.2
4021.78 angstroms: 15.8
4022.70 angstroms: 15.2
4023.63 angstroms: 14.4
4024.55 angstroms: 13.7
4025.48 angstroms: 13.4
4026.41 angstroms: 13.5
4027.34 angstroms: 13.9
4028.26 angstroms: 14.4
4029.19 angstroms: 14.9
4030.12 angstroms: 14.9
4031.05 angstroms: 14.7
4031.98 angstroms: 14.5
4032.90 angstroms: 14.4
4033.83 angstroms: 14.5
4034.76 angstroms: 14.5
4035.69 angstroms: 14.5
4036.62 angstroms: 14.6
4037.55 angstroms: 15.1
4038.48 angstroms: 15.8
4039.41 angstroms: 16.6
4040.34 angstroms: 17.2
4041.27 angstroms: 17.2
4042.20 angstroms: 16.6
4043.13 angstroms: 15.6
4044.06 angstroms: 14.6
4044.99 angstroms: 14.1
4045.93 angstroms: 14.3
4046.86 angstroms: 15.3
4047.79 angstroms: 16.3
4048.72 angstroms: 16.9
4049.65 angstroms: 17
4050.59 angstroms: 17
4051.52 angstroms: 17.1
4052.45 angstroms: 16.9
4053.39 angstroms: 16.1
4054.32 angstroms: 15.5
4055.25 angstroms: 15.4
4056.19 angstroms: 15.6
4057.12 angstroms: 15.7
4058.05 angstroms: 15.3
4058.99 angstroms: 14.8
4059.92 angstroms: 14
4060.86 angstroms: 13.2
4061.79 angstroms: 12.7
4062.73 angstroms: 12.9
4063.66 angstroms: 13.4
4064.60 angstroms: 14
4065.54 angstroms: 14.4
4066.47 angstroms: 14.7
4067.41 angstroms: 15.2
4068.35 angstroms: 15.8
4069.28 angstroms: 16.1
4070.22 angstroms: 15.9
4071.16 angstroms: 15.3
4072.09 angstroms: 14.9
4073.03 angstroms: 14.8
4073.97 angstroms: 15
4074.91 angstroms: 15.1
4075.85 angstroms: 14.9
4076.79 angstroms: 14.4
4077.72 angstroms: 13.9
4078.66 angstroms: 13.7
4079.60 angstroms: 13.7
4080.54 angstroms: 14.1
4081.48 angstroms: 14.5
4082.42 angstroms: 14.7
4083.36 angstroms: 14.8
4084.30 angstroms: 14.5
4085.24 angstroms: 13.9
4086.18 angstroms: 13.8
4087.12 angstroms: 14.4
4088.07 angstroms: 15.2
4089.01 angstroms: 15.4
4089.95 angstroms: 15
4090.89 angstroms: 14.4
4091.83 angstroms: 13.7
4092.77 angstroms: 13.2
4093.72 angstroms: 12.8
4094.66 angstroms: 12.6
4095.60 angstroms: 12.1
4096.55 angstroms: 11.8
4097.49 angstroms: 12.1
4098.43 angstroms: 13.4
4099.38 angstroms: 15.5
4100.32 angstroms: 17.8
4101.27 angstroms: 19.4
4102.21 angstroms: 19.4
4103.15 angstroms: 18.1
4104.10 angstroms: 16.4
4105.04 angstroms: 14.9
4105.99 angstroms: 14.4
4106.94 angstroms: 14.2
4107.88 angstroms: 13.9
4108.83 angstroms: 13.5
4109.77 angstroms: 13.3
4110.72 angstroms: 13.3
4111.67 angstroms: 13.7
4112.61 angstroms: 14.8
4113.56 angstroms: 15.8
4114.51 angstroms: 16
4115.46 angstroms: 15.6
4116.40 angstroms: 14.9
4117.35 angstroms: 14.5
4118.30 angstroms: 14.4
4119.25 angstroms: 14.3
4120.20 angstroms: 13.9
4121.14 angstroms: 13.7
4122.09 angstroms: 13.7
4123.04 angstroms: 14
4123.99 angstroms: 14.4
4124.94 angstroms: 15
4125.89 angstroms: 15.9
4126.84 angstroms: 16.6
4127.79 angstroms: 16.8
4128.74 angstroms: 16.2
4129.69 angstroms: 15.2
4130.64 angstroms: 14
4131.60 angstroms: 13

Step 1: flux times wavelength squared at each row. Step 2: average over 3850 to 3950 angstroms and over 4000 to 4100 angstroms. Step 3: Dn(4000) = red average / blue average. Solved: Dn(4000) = 1.24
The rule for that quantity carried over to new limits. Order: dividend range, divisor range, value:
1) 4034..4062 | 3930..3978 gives 1.41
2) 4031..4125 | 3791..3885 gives 1.40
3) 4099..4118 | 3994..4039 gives 1.09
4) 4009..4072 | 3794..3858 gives 1.47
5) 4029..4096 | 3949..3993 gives 1.25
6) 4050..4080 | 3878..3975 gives 1.28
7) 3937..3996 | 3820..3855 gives 1.23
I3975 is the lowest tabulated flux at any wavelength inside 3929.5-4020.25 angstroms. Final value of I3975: 8.76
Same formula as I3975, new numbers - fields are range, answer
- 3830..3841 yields 9.47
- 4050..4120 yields 11.8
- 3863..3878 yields 11.7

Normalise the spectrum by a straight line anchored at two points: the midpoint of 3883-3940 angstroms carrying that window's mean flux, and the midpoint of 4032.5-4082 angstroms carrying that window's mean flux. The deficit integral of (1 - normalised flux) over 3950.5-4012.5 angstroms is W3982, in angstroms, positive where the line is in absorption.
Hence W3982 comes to 3.2 angstroms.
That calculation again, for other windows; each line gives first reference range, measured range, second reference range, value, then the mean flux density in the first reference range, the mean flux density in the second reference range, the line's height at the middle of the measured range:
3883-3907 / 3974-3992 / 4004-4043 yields 1.3 angstroms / 12.8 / 14.9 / 14.2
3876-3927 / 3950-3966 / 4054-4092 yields 1.8 angstroms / 13.4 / 14.6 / 13.8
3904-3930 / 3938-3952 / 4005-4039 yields 1.8 angstroms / 13.9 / 14.7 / 14.1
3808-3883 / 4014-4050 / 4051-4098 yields -3.0 angstroms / 12.1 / 14.5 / 14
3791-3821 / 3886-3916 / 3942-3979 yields -4.0 angstroms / 11.9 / 11.8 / 11.8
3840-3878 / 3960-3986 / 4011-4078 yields 4.3 angstroms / 12.6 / 15.1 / 14.2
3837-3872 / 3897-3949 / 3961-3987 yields -4.2 angstroms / 12.1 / 11.9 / 12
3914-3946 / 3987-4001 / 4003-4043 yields -0.8 angstroms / 12.2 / 14.9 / 14.1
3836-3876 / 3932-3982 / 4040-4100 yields 6.4 angstroms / 12.3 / 14.8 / 13.5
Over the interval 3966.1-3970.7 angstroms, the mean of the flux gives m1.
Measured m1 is 11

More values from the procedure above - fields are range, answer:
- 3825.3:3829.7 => 10.7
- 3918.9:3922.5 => 14.1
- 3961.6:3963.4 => 11.1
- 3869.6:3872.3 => 14.1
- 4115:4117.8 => 15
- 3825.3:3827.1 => 11.3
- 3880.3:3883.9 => 12.5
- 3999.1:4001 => 16.6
